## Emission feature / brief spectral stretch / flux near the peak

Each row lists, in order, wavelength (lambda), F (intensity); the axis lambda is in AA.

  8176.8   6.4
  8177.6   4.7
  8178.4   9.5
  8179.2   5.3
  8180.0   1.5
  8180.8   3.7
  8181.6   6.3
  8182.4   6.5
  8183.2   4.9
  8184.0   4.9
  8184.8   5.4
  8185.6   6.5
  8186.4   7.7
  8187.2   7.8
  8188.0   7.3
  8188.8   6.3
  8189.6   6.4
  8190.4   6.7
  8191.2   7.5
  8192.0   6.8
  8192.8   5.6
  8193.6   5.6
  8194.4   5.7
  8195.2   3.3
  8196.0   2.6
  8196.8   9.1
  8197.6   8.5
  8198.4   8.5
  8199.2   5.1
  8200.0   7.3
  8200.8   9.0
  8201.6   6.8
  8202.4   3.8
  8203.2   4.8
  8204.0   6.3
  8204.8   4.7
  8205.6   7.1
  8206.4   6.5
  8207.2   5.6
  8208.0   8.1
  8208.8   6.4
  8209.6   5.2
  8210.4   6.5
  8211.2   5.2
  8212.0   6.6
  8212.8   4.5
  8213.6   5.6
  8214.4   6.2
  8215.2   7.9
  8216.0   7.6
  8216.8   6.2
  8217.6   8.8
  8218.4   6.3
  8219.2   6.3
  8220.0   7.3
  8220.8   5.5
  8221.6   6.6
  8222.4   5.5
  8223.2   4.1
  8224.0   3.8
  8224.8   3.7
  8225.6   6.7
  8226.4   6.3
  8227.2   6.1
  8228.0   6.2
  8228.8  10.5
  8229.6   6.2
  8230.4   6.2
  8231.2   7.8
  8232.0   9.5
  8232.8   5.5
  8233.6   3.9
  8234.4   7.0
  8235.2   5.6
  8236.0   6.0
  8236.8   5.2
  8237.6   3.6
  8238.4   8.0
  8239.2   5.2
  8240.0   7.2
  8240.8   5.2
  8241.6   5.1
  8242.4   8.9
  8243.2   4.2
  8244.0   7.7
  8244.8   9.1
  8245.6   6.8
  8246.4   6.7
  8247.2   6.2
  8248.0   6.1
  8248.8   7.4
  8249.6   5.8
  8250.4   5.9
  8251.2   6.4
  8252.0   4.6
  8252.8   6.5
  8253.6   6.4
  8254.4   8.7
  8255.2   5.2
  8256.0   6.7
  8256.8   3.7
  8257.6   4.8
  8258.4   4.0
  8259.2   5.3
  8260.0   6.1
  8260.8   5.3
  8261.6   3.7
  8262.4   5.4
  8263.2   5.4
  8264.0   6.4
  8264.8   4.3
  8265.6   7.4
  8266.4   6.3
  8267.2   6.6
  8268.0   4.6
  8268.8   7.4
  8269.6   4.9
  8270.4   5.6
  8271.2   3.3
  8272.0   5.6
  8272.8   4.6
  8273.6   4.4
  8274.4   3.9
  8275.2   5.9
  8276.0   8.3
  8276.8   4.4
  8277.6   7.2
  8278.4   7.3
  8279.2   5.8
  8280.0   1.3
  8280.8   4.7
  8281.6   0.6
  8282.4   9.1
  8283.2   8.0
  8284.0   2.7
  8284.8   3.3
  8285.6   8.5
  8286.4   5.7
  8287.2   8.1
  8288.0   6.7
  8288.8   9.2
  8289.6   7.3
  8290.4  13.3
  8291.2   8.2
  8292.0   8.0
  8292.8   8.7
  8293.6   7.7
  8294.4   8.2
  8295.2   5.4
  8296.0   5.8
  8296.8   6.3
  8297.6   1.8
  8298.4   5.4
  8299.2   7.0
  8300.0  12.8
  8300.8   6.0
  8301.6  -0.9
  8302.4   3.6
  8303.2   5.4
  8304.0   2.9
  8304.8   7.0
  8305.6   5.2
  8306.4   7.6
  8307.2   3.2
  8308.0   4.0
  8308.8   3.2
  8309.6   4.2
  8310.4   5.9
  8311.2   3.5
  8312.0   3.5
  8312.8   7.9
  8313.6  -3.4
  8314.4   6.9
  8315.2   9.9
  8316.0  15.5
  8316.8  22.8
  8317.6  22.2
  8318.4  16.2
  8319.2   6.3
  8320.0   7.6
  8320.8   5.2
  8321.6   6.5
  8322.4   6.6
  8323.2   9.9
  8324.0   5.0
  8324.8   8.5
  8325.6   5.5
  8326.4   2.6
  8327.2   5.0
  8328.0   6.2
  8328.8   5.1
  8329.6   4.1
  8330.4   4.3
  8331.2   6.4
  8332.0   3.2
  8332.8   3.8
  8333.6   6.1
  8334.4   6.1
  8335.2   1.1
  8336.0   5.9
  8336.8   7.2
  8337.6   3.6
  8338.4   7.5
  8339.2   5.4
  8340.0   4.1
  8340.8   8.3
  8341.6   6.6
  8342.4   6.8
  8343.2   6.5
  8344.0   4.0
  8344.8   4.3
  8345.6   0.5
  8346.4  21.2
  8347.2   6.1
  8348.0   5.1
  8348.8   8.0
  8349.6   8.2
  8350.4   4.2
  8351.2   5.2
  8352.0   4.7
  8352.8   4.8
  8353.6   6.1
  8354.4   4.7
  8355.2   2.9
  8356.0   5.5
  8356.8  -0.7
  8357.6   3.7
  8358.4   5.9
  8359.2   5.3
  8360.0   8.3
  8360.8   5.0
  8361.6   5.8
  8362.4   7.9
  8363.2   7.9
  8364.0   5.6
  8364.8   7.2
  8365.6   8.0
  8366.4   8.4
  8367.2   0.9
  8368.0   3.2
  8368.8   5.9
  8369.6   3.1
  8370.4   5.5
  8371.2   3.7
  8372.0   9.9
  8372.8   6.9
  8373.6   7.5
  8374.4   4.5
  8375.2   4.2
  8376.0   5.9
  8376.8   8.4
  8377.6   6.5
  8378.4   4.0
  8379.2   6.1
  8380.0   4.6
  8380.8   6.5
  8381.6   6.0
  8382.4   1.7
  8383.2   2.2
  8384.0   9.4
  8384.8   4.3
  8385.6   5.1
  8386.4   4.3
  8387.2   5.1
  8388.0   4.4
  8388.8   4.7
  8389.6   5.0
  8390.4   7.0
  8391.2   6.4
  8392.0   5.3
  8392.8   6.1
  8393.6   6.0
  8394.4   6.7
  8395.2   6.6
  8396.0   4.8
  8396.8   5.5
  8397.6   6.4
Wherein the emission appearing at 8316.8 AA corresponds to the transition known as Hbeta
